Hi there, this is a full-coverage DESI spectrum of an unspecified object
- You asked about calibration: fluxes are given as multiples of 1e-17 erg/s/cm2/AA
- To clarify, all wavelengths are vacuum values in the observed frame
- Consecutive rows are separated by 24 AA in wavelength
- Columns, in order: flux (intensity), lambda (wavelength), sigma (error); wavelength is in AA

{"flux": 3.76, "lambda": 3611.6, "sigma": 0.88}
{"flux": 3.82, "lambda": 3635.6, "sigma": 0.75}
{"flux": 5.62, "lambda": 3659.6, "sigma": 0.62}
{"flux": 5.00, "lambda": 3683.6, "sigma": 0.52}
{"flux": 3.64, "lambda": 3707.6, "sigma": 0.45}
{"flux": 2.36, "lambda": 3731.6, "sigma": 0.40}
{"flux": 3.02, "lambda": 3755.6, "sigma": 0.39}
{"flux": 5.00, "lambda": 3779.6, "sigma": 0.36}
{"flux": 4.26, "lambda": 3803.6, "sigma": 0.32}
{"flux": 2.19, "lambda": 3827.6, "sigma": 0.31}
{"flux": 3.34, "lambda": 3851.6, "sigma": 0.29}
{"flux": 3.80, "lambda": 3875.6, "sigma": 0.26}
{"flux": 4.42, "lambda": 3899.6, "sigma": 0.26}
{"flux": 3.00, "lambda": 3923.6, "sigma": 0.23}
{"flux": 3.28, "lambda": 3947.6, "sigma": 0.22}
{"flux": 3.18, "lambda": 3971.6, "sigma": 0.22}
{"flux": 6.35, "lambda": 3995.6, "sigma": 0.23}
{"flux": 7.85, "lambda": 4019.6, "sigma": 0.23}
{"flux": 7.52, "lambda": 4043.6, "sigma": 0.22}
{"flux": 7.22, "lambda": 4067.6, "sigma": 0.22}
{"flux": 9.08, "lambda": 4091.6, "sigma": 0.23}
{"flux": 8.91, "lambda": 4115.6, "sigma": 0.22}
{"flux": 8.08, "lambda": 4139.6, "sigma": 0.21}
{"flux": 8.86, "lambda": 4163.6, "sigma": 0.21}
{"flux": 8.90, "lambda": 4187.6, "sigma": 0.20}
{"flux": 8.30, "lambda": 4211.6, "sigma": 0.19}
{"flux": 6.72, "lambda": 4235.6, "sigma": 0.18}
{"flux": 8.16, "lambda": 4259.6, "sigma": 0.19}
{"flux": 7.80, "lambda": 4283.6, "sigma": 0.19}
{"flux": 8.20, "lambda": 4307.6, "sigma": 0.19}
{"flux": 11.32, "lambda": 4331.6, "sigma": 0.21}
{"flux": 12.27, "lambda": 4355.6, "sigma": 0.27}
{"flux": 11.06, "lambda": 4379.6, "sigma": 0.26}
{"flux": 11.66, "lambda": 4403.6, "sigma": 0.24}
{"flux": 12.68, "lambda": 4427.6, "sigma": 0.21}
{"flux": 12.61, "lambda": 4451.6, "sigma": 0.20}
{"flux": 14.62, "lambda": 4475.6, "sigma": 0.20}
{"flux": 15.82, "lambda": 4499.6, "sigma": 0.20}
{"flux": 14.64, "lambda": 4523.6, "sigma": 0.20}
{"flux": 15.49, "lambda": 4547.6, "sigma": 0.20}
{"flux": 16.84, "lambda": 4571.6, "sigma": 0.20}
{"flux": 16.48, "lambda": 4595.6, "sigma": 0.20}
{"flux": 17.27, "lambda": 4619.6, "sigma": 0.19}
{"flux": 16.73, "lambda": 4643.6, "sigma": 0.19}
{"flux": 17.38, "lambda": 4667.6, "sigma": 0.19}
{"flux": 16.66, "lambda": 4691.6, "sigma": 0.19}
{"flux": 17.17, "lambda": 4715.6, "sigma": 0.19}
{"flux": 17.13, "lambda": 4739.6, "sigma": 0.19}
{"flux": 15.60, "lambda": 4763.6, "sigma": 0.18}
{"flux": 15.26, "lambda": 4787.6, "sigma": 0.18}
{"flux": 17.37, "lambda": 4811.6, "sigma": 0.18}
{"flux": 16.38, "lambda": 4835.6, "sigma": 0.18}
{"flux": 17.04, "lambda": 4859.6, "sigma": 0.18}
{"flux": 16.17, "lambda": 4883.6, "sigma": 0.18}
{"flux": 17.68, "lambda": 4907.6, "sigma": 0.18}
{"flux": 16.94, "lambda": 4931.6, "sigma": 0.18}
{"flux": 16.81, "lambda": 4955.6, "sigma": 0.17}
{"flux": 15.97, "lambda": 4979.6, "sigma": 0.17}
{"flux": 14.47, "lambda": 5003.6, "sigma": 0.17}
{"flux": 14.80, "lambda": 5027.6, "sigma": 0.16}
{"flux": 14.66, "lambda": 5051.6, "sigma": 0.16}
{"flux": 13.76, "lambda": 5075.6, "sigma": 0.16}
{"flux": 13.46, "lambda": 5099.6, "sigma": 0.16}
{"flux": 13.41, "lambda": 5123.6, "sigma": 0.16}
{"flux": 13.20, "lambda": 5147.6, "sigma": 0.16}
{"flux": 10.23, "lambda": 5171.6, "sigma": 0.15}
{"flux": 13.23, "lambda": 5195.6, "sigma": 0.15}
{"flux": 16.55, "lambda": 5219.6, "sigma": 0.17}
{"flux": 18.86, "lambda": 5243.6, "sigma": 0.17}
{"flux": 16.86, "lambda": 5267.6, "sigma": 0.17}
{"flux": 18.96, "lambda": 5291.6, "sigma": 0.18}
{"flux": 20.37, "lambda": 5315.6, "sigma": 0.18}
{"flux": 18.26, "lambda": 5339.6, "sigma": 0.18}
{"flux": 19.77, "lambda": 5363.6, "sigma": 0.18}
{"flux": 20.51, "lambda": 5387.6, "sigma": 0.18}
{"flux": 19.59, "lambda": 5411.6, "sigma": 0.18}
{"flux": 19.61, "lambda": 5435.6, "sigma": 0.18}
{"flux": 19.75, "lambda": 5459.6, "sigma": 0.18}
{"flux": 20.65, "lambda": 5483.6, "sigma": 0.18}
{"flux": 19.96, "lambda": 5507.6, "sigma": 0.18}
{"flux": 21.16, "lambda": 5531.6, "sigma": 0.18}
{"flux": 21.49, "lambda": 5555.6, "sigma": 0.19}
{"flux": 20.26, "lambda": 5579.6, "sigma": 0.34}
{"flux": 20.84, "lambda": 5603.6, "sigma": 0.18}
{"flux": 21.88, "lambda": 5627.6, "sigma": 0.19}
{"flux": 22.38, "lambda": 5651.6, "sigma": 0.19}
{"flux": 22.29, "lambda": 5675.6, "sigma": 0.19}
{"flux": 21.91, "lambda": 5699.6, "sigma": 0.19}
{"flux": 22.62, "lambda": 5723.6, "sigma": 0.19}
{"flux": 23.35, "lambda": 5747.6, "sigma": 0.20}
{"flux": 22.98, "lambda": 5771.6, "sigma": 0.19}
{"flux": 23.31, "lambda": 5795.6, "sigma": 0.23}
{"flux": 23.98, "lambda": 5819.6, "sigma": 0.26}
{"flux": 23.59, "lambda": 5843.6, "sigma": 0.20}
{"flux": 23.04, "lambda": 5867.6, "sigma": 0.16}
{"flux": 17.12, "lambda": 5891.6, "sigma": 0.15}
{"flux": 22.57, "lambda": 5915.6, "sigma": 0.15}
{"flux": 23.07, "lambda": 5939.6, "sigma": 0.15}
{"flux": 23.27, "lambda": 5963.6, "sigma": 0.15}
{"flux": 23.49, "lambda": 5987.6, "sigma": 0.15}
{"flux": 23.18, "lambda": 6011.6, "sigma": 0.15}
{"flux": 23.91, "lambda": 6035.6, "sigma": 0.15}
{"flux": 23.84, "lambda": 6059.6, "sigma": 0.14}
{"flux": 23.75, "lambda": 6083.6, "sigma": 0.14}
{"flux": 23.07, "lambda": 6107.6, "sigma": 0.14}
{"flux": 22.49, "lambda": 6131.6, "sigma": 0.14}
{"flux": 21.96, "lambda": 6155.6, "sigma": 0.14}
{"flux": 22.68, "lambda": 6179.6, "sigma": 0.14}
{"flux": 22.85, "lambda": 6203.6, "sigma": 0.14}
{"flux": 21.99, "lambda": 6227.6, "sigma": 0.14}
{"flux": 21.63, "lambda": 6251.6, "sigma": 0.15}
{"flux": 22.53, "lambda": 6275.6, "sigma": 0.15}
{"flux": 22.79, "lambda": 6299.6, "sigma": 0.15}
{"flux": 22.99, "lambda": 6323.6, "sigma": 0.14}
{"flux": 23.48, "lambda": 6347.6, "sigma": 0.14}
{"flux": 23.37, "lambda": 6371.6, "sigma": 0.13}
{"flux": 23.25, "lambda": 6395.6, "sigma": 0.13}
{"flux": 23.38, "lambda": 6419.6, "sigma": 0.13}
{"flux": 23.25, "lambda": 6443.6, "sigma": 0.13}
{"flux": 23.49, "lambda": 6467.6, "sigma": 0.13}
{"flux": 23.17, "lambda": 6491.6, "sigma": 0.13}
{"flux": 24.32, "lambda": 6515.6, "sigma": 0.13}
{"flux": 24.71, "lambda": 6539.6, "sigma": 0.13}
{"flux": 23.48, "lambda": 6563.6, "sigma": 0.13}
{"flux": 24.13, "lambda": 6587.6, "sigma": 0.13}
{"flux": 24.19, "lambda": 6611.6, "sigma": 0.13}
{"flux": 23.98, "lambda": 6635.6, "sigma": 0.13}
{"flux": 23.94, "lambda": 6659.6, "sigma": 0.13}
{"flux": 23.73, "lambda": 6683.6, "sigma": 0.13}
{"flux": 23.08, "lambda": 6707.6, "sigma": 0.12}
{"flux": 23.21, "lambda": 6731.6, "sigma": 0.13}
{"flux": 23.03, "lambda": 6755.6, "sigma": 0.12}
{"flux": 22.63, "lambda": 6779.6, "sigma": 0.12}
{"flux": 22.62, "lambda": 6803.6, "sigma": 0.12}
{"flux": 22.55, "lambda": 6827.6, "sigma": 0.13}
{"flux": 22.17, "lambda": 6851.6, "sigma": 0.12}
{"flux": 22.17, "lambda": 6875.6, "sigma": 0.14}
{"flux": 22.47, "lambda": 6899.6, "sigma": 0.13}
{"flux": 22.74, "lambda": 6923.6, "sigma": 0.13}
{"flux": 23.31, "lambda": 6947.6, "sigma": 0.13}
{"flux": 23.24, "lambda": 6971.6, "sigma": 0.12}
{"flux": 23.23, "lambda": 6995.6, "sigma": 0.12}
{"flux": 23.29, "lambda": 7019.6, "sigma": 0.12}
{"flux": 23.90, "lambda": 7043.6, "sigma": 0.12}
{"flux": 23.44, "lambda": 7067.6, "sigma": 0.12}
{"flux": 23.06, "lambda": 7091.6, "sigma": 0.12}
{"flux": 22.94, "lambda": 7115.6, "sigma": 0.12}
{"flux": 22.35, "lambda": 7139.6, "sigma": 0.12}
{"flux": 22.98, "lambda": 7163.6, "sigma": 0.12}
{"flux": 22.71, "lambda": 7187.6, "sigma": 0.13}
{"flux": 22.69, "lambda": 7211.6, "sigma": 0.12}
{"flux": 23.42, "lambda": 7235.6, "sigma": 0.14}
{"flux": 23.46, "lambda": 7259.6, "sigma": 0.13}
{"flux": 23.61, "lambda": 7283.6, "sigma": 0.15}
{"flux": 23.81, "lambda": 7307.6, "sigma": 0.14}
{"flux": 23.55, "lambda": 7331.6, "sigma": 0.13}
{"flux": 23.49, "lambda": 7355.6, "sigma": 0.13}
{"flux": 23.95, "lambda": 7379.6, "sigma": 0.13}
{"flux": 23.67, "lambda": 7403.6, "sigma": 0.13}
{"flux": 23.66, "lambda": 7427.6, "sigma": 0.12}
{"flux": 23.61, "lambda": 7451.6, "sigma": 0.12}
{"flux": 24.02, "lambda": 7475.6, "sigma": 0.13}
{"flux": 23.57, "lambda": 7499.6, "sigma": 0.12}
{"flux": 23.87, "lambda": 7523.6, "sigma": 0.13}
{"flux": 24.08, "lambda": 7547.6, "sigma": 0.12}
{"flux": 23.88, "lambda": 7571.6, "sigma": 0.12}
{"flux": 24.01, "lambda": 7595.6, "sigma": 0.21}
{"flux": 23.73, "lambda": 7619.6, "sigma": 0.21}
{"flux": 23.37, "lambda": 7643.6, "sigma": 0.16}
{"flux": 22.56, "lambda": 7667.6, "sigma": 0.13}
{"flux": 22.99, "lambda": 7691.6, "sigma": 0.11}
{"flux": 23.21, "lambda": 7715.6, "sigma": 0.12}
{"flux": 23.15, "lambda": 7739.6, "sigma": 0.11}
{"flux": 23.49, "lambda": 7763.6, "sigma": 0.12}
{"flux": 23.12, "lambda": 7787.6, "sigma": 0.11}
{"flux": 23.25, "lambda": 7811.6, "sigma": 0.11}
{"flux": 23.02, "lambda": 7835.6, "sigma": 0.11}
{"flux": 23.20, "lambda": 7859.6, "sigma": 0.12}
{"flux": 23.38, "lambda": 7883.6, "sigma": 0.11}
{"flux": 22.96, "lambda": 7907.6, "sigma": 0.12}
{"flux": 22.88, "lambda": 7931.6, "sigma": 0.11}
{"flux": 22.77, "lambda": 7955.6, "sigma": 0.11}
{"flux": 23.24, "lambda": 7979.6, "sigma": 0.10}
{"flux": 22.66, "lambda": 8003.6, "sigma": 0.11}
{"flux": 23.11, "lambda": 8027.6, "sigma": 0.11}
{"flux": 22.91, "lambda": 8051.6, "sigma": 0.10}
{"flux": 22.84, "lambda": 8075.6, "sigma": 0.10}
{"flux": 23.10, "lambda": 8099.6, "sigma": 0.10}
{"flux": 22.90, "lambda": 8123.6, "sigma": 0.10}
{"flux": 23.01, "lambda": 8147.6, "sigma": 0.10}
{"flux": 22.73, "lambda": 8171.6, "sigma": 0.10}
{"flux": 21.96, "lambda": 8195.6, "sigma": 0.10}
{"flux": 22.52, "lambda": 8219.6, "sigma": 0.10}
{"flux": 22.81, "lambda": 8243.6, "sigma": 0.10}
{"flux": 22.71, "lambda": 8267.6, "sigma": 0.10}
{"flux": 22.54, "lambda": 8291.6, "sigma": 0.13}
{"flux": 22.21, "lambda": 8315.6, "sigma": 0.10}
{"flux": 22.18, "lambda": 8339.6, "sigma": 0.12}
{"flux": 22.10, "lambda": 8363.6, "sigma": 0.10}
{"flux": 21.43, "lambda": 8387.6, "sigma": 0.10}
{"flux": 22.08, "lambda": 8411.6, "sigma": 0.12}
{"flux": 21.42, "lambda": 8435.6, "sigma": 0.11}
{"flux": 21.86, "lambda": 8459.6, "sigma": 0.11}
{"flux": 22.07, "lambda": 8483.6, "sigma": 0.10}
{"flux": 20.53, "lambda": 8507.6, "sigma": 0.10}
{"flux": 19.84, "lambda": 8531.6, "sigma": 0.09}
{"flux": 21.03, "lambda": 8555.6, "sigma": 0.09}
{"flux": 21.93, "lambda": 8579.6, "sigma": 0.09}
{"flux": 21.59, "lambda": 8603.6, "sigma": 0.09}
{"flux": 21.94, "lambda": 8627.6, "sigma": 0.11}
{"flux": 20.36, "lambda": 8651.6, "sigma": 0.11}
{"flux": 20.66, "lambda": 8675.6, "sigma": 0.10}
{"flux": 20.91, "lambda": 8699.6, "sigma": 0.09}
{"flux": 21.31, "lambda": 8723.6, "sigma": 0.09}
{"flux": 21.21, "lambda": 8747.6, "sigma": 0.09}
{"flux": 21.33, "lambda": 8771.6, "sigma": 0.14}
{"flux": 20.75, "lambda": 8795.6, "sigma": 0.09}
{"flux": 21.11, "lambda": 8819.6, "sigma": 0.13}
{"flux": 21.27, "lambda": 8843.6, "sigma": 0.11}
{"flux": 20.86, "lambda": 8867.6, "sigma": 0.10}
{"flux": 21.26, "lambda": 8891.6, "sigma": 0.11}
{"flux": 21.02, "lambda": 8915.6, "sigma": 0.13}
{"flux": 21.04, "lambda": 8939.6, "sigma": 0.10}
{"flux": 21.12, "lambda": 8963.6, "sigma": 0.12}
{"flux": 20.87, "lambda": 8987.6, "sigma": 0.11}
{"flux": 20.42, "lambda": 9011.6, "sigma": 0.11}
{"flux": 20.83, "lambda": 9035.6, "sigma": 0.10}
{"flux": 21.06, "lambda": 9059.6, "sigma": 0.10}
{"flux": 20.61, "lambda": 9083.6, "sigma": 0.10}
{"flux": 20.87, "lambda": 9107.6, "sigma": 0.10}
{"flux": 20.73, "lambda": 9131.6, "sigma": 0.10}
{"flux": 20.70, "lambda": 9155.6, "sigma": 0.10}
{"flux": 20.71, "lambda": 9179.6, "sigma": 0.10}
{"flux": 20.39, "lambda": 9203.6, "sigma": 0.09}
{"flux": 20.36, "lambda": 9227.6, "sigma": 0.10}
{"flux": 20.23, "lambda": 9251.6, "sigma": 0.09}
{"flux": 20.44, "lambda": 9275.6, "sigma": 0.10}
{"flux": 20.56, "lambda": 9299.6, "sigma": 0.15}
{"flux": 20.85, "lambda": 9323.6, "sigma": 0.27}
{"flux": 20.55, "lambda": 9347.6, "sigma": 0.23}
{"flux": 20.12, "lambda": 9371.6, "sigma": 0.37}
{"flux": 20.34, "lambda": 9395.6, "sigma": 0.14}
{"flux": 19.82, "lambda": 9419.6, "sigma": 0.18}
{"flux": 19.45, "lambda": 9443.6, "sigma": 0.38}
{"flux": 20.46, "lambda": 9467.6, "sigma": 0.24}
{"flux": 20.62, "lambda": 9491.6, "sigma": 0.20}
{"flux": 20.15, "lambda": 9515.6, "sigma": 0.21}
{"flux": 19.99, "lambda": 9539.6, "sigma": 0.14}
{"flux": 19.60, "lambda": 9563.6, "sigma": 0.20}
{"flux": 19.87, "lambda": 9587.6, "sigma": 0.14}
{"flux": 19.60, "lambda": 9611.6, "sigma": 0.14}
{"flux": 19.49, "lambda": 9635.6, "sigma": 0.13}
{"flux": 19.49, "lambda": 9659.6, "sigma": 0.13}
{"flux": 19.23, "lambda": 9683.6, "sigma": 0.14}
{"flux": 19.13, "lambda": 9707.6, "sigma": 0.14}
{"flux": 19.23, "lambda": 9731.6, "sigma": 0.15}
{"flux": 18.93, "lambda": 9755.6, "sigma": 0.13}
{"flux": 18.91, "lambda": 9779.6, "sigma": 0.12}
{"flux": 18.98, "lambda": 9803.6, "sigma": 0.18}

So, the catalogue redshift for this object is 0.00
